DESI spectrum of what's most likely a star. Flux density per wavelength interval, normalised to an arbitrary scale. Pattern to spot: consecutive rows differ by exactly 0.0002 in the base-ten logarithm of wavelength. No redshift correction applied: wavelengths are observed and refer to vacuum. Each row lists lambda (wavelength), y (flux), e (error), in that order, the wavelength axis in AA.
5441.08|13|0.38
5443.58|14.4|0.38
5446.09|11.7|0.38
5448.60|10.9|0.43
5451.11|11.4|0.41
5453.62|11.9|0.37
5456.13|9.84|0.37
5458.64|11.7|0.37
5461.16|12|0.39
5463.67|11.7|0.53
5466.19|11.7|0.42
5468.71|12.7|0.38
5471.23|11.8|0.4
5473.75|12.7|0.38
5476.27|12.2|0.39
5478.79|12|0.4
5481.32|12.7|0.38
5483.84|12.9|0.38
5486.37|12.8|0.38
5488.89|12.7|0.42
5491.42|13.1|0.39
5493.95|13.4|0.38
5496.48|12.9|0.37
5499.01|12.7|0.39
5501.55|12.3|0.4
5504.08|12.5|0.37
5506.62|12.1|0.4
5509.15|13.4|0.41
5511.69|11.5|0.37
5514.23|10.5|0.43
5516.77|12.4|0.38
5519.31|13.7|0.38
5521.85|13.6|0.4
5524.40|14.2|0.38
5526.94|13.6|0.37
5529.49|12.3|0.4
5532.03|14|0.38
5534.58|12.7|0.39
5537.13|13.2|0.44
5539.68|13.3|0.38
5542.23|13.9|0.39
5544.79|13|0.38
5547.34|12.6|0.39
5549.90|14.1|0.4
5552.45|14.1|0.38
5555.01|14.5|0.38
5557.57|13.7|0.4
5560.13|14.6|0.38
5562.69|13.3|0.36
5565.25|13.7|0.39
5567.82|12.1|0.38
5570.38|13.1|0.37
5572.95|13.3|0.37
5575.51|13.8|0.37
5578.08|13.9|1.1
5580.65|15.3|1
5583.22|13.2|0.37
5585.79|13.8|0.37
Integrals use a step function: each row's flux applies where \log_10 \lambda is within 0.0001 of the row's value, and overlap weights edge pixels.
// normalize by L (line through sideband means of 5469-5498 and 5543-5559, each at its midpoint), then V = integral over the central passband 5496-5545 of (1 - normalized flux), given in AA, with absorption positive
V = 1.2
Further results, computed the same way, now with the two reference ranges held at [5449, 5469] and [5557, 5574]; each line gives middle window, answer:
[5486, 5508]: -0.96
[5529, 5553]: -0.68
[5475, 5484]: -0.38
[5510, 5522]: 0.26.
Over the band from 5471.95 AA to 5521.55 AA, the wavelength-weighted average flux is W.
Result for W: 12.6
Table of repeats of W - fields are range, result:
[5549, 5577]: 13.7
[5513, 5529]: 13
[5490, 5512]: 12.7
